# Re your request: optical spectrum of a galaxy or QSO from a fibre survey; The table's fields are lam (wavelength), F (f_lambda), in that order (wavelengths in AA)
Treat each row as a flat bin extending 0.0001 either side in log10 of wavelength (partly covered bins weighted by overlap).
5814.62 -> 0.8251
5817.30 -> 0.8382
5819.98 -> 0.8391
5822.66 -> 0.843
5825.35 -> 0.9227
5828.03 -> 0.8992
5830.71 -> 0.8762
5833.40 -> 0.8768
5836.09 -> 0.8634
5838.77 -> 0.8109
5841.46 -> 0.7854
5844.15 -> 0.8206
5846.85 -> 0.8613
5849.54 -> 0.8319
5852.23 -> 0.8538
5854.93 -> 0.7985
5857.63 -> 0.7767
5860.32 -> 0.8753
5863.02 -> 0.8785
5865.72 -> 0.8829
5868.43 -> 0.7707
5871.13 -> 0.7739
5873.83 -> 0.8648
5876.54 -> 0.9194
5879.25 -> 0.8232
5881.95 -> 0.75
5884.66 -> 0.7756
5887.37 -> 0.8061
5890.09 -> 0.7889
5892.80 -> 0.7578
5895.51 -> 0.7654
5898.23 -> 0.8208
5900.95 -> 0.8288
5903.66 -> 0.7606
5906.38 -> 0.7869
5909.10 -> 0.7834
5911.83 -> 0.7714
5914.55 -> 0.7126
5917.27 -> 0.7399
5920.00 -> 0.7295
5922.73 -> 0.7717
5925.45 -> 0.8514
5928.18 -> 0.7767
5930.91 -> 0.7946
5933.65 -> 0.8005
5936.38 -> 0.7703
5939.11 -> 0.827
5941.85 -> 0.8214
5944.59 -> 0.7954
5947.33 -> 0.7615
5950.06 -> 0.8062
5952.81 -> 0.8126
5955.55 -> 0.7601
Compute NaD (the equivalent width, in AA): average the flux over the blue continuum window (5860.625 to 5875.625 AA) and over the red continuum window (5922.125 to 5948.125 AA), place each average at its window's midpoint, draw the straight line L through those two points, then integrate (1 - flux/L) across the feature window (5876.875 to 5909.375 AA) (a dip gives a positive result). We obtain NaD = 1.3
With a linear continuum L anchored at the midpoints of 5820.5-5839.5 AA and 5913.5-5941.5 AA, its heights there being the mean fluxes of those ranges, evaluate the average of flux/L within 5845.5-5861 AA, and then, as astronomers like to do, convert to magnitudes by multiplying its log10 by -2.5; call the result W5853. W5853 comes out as 0.02 mag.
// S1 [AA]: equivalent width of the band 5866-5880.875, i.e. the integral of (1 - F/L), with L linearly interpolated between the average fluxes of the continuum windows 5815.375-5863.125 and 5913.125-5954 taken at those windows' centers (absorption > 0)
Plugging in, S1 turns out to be -0.2 AA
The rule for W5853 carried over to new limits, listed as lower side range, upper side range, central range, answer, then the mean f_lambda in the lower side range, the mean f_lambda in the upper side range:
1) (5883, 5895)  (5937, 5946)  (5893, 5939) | 0.02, 0.78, 0.81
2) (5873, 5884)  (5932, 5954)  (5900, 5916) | 0.06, 0.834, 0.799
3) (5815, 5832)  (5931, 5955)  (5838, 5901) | 0.03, 0.867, 0.798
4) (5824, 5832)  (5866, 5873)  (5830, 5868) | 0.01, 0.899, 0.796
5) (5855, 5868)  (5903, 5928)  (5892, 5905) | 0.00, 0.842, 0.768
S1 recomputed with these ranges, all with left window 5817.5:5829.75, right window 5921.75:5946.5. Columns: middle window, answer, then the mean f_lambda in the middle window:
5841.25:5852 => 0.3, 0.832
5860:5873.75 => 0.1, 0.836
